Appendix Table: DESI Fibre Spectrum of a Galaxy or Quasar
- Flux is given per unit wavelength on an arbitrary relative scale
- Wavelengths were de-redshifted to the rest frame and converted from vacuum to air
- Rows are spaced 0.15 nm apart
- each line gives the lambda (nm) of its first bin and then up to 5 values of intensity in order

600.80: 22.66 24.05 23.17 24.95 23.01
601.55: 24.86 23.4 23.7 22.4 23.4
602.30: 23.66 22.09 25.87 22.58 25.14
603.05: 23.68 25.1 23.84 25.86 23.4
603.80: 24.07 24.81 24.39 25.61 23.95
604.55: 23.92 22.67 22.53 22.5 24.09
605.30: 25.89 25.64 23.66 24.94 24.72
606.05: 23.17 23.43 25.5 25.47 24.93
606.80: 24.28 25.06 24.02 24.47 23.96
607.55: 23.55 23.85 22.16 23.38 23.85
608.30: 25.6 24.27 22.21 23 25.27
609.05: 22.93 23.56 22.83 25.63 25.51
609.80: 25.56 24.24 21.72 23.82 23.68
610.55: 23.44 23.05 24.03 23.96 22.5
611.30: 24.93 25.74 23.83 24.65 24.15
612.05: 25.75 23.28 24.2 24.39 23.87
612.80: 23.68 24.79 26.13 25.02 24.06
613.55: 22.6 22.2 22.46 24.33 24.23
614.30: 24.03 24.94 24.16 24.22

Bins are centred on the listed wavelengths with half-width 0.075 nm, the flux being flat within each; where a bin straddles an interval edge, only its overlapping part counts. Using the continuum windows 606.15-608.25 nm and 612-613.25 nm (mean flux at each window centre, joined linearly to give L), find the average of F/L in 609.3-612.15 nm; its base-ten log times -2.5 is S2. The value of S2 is 0.01 mag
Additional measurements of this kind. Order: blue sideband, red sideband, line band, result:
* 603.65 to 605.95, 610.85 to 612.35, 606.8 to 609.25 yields 0.02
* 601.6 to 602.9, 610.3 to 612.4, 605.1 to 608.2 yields -0.02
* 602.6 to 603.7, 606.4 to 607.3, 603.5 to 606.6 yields 0.01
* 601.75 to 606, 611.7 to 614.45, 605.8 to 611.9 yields 0.00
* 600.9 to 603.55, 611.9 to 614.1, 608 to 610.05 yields -0.01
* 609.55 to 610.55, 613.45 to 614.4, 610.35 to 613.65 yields -0.02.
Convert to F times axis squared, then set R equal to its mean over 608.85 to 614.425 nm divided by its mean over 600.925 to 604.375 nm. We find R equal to 1.03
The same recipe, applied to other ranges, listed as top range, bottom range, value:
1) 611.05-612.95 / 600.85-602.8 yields 1.06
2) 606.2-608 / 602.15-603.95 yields 1.02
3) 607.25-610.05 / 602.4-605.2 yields 1.01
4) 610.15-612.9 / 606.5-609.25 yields 1.02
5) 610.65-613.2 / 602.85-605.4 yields 1.03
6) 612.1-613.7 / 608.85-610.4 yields 1.01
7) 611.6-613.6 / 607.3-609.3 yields 1.04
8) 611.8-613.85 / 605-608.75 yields 1.02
